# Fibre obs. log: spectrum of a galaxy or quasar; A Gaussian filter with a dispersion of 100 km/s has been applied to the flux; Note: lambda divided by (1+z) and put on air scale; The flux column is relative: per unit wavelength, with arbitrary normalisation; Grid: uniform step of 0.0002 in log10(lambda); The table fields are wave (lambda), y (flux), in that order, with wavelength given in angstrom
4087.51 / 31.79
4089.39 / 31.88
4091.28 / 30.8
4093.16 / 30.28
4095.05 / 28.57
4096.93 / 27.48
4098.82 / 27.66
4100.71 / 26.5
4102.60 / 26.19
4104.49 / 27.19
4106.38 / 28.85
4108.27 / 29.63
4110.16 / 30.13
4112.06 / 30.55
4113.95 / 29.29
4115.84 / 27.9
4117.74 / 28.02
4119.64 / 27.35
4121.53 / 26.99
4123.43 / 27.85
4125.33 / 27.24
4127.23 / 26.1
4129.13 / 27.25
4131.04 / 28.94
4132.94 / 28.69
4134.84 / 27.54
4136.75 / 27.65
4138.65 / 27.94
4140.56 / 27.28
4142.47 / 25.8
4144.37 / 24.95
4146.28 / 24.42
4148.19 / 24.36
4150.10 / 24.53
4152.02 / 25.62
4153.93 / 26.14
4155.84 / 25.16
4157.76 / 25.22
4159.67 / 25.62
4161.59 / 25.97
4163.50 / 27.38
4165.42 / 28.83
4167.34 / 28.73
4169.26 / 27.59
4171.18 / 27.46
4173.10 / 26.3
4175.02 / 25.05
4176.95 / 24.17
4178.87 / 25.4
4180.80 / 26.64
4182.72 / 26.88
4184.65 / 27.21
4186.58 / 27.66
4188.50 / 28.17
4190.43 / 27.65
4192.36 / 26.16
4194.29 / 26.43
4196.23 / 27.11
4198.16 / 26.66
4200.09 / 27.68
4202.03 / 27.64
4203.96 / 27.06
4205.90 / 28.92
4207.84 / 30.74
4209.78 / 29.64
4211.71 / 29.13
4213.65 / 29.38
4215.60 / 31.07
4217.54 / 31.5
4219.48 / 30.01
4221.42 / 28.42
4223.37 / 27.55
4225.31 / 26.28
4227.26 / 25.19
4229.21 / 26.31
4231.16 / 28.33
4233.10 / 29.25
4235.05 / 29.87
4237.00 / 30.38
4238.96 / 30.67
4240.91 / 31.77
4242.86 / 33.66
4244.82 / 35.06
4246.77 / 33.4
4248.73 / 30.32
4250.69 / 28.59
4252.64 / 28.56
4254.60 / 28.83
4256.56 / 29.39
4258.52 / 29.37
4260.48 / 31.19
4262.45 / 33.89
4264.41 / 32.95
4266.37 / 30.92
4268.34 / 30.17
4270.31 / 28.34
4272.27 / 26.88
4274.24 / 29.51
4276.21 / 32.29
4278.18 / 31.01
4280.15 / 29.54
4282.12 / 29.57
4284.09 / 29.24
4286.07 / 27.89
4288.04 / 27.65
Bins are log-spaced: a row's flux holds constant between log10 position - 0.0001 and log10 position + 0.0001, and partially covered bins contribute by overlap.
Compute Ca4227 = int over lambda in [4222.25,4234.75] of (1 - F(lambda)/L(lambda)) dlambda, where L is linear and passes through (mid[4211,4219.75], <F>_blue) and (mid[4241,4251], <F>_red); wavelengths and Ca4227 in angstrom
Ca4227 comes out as 1.5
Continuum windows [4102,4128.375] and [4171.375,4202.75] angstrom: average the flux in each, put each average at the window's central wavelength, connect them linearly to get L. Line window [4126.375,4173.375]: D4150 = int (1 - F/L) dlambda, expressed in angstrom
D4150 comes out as 1.4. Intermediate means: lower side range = 28.1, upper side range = 26.7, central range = 26.6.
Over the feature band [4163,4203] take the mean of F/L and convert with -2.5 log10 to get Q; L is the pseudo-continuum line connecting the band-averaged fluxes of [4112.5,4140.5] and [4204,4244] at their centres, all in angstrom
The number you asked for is 0.067 mag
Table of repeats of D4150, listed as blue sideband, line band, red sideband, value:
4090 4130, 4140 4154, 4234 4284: 1.7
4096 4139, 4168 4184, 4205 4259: 1.4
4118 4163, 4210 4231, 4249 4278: 0.2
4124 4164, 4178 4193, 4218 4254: 0.5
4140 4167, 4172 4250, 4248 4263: -1.0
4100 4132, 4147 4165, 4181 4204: 1.3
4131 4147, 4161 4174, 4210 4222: 0.3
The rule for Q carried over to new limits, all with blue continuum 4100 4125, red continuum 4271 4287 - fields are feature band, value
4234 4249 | -0.10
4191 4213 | 0.04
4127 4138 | 0.02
